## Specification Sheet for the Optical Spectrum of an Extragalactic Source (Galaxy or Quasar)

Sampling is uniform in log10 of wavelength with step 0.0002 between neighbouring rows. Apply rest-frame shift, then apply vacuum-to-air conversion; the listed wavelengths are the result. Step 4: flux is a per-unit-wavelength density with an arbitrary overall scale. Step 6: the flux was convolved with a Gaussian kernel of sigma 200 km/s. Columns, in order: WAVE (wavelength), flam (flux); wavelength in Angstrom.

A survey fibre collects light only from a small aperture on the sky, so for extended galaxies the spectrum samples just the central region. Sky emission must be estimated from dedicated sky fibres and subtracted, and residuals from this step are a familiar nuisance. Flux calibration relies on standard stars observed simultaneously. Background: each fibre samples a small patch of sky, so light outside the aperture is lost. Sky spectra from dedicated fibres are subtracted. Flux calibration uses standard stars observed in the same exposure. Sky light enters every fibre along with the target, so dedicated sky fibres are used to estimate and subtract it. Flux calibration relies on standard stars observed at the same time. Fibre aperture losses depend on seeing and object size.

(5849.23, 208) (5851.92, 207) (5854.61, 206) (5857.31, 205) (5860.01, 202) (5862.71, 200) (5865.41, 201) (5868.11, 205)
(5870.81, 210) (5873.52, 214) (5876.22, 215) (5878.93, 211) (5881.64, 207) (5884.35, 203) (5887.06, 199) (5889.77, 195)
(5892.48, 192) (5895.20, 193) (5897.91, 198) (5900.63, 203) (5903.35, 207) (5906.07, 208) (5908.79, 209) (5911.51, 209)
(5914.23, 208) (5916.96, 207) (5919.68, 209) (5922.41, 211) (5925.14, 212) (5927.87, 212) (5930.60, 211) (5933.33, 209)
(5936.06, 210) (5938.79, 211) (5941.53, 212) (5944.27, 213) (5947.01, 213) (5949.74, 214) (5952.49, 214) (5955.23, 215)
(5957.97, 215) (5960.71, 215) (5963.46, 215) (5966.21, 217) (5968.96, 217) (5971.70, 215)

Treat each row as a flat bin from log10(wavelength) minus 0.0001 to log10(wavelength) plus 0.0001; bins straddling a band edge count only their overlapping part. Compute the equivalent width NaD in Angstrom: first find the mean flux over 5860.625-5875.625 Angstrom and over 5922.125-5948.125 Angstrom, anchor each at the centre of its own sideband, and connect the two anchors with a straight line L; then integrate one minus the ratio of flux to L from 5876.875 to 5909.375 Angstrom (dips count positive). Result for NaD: 0.94 Angstrom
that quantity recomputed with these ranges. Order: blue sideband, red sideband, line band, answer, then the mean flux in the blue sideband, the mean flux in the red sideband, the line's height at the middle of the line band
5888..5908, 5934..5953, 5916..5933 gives -0.3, 200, 212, 207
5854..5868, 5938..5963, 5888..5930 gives 0.7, 203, 214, 209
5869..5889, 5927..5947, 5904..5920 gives 0.1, 208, 211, 210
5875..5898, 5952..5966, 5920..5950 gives -0.1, 202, 215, 211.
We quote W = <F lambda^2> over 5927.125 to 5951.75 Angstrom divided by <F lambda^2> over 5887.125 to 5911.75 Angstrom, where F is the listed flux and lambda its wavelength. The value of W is 1.07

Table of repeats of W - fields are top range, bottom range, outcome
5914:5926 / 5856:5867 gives 1.06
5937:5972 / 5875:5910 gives 1.08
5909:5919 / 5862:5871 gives 1.04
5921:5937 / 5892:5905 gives 1.07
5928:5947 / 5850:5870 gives 1.06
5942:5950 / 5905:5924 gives 1.03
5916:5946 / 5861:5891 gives 1.04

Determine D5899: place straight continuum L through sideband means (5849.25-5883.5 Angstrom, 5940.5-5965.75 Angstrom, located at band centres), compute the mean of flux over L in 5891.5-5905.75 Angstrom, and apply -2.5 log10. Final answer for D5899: 0.05 mag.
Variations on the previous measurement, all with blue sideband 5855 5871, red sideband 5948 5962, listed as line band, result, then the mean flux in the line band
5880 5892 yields 0.03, 201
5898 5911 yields 0.01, 206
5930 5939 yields 0.01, 210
